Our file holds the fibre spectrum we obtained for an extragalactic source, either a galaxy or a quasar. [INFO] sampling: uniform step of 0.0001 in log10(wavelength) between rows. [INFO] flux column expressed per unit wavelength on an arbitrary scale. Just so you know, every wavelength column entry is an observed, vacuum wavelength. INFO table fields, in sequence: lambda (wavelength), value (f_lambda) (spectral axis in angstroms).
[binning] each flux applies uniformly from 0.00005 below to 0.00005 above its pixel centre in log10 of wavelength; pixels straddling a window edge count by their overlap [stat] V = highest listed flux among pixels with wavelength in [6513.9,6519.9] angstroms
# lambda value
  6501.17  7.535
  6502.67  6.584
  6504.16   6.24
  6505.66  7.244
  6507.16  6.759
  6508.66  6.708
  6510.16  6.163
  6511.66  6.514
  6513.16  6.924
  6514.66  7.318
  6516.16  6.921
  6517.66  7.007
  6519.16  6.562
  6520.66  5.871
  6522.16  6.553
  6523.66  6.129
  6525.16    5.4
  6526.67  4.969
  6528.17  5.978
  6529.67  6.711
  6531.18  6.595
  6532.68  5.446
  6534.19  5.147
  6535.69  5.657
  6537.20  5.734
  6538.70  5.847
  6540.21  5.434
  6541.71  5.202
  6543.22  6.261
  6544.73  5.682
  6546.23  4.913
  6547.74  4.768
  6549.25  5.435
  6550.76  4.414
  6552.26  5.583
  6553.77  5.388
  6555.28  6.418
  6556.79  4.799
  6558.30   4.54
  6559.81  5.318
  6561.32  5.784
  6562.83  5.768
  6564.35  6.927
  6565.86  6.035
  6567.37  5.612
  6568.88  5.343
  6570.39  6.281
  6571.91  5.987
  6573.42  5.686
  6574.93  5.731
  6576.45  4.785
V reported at 7.318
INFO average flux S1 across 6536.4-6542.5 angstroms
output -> 5.56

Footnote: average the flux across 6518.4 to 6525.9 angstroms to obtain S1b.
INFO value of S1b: 6.11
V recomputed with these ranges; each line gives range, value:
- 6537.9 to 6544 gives 6.261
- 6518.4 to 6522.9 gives 6.562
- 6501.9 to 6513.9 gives 7.244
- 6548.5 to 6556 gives 6.418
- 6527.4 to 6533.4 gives 6.711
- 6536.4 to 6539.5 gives 5.847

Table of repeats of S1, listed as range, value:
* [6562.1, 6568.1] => 6.08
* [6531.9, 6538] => 5.51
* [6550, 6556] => 5.45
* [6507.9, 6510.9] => 6.43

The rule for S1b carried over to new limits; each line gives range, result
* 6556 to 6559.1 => 4.7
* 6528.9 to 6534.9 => 5.98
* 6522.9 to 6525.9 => 5.78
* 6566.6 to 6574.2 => 5.79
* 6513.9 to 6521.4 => 6.74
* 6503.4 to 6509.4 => 6.74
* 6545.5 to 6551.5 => 4.88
